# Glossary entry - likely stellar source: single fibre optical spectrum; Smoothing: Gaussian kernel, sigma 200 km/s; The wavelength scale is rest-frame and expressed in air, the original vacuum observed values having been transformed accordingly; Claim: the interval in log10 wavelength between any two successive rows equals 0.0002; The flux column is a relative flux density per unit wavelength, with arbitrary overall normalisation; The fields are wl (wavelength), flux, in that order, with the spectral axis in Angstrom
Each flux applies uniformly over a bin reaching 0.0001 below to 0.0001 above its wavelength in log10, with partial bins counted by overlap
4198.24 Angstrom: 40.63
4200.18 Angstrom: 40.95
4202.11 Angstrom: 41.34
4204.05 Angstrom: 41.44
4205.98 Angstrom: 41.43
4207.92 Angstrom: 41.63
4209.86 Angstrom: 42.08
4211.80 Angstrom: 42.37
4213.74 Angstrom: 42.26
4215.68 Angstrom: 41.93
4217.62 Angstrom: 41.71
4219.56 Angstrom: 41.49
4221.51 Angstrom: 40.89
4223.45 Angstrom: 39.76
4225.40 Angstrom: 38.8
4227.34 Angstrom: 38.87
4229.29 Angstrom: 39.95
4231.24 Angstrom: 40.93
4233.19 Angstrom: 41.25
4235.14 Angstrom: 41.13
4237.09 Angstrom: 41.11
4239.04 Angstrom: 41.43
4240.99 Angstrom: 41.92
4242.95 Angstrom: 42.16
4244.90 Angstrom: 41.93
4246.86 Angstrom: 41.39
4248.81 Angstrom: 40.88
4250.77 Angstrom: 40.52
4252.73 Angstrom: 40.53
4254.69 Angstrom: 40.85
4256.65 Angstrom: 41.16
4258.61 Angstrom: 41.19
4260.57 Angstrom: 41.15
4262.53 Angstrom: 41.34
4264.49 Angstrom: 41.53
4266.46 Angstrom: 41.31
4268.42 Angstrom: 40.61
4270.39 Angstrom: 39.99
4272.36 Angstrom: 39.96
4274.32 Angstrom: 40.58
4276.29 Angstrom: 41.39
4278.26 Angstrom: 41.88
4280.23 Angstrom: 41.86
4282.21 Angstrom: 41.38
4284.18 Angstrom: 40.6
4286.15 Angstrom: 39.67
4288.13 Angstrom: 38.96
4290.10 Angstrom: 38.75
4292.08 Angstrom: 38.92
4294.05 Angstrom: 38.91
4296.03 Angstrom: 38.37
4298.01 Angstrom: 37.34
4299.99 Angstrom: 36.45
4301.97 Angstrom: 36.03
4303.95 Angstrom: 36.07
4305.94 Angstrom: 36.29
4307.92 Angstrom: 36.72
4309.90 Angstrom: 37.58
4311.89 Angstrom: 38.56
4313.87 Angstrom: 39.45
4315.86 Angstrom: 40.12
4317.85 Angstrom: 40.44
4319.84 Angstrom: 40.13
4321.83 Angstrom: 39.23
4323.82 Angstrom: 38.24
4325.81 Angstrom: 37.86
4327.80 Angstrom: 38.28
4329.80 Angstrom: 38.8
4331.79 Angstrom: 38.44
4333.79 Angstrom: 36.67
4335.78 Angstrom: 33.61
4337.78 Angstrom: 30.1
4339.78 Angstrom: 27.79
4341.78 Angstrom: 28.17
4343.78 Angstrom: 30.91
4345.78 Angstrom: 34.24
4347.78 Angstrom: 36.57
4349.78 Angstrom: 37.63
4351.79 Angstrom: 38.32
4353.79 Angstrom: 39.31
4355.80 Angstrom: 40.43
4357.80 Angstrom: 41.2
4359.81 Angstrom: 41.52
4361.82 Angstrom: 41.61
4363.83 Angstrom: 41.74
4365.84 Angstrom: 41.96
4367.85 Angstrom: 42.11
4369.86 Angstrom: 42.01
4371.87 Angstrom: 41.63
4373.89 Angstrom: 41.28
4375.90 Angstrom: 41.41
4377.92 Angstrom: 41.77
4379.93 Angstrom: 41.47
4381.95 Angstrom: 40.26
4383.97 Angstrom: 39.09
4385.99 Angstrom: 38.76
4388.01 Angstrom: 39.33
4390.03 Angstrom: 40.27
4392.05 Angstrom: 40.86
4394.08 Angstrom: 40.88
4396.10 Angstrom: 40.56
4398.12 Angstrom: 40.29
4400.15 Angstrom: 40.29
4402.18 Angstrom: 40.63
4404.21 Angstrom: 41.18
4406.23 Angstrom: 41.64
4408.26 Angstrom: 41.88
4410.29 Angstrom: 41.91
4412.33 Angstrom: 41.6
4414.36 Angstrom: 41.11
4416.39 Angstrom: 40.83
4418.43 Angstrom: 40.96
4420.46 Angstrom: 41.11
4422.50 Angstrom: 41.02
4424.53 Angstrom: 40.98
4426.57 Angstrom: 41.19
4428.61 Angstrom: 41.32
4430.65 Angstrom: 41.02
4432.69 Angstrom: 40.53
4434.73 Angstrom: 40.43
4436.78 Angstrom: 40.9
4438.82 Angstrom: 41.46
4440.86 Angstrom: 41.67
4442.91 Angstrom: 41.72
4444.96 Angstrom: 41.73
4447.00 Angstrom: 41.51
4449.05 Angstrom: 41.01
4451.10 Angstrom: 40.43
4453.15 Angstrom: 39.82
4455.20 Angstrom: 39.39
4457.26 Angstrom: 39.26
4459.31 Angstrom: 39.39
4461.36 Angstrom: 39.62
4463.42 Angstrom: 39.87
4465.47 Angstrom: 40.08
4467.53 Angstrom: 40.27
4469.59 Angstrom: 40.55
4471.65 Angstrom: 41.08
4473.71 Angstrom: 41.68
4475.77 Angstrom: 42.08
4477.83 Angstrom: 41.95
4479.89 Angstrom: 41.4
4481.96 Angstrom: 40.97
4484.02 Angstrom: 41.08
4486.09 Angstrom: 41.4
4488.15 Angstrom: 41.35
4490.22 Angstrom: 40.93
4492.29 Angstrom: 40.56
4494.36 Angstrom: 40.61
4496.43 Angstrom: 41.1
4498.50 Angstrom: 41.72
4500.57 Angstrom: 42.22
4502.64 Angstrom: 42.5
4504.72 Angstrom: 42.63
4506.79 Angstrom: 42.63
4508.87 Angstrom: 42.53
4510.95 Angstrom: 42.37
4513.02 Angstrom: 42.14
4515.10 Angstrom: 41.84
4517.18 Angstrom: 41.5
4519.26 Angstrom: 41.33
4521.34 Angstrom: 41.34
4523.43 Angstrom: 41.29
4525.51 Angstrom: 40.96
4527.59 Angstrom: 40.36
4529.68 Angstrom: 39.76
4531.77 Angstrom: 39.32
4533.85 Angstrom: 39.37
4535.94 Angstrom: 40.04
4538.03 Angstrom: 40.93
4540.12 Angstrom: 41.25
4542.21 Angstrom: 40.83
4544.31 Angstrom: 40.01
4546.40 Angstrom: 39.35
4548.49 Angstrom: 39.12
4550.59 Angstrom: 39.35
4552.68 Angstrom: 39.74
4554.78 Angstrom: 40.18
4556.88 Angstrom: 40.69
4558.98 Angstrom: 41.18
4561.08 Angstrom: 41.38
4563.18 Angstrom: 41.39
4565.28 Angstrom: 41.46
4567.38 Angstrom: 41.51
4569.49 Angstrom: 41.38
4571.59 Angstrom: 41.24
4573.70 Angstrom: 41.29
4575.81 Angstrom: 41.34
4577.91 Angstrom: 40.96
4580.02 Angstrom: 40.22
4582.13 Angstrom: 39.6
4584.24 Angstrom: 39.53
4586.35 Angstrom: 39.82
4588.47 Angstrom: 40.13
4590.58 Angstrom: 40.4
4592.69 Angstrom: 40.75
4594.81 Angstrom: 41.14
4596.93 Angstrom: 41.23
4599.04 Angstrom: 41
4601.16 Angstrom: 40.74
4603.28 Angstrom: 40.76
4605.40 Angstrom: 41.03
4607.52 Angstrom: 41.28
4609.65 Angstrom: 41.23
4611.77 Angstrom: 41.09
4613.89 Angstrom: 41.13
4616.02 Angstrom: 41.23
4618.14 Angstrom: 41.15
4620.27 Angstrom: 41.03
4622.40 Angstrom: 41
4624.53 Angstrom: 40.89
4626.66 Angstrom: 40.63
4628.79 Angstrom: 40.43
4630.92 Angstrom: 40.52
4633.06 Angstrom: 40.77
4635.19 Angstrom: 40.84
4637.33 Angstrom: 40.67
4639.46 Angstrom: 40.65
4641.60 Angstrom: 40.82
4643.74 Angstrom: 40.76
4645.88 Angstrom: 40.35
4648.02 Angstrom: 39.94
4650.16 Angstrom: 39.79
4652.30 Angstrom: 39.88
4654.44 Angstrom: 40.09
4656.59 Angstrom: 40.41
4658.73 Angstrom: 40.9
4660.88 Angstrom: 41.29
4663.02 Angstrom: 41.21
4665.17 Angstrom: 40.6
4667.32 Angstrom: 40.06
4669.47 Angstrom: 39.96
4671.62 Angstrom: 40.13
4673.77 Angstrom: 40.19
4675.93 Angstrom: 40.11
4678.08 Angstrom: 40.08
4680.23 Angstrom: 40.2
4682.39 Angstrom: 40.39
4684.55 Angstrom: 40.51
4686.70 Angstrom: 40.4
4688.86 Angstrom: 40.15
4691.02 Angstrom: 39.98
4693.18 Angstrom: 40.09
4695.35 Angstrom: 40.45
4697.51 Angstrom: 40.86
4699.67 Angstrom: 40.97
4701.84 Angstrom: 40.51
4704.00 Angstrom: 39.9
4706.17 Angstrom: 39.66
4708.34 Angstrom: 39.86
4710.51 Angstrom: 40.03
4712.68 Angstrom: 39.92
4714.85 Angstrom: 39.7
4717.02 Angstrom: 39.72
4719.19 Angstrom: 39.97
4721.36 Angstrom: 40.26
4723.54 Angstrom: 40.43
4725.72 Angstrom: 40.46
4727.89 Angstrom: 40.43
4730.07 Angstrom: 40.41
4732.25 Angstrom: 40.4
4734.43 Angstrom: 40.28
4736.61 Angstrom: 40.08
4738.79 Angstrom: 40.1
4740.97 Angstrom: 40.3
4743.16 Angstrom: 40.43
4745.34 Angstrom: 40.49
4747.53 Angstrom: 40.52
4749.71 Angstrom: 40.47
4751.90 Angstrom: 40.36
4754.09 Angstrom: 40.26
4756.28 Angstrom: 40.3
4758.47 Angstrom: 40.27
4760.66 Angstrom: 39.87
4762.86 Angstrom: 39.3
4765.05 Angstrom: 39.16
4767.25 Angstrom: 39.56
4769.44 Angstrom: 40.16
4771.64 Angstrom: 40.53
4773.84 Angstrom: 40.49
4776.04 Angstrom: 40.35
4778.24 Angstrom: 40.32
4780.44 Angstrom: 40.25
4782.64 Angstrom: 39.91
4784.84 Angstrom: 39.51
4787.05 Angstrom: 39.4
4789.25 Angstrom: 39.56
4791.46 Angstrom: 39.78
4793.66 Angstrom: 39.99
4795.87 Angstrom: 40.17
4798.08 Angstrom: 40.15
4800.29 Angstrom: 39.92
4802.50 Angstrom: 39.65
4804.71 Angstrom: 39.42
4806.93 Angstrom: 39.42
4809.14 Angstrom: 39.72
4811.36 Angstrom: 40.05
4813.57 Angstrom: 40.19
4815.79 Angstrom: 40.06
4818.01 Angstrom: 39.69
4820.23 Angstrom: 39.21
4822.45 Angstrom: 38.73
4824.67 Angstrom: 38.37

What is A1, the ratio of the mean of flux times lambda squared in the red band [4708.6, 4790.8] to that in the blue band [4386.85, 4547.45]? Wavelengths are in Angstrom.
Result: 1.11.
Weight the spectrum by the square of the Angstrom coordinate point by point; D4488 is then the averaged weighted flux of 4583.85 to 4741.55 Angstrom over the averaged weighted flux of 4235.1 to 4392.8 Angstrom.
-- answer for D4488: 1.20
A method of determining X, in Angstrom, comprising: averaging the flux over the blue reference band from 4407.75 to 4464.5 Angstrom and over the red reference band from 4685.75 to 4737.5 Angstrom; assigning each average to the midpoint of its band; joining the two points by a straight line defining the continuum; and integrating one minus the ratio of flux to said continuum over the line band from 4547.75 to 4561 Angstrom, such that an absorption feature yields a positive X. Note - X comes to 0.13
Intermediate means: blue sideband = 40.8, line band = 40.1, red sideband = 40.2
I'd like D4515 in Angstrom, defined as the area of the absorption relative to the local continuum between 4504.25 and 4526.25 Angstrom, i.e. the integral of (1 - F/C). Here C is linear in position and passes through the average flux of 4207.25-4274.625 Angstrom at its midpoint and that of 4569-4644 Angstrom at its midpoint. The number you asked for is -0.5 Angstrom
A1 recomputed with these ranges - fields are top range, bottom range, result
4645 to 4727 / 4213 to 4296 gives 1.20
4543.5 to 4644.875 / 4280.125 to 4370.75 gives 1.21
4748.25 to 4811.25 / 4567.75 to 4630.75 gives 1.06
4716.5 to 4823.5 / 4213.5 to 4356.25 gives 1.27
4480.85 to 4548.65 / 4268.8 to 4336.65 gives 1.17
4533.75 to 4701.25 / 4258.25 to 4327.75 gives 1.19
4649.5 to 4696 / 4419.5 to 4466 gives 1.10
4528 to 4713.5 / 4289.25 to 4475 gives 1.14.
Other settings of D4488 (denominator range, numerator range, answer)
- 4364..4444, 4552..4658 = 1.09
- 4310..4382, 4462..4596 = 1.16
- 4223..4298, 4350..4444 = 1.07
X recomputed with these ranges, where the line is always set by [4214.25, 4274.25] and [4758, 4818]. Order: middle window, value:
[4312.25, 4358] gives 4.5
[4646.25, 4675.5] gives -0.2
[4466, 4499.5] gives -0.6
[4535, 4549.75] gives 0.1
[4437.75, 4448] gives -0.3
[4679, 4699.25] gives -0.1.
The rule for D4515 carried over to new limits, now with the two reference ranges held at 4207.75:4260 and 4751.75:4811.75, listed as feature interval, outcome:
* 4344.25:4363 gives 0.9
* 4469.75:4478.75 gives -0.2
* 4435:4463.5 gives 0.0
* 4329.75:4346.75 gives 3.3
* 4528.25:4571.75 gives 0.0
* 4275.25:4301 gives 0.9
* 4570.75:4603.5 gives -0.2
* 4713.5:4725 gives 0.0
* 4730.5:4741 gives -0.1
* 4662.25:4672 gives -0.1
